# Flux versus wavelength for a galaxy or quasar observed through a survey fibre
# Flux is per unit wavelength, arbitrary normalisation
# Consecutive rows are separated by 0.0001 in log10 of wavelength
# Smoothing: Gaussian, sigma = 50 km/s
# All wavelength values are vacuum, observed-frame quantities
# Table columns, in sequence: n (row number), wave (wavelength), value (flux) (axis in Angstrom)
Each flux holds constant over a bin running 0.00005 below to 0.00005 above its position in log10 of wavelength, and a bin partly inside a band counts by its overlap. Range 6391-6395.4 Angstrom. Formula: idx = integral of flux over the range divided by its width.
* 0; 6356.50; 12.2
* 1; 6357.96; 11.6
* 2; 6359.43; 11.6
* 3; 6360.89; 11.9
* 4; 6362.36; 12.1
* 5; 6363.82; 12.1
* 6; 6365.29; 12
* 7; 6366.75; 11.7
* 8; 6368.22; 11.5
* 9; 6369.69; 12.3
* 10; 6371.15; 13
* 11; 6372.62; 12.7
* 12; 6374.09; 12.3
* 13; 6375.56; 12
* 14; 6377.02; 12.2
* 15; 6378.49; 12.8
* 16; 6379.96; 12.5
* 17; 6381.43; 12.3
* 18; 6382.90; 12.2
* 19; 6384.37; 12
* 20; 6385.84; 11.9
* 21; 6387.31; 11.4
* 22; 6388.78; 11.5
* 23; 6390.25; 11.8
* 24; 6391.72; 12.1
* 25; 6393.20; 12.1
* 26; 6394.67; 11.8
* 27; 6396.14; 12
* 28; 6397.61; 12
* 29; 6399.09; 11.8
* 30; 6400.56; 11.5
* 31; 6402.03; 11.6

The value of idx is 12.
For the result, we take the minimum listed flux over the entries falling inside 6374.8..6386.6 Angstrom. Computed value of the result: 11.9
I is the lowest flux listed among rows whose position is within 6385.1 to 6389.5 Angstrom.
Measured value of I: 11.4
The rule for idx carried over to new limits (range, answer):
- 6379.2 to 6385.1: 12.2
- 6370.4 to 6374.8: 12.7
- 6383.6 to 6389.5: 11.7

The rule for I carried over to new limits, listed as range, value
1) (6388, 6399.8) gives 11.5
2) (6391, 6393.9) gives 12.1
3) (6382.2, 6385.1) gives 12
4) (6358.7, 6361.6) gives 11.6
